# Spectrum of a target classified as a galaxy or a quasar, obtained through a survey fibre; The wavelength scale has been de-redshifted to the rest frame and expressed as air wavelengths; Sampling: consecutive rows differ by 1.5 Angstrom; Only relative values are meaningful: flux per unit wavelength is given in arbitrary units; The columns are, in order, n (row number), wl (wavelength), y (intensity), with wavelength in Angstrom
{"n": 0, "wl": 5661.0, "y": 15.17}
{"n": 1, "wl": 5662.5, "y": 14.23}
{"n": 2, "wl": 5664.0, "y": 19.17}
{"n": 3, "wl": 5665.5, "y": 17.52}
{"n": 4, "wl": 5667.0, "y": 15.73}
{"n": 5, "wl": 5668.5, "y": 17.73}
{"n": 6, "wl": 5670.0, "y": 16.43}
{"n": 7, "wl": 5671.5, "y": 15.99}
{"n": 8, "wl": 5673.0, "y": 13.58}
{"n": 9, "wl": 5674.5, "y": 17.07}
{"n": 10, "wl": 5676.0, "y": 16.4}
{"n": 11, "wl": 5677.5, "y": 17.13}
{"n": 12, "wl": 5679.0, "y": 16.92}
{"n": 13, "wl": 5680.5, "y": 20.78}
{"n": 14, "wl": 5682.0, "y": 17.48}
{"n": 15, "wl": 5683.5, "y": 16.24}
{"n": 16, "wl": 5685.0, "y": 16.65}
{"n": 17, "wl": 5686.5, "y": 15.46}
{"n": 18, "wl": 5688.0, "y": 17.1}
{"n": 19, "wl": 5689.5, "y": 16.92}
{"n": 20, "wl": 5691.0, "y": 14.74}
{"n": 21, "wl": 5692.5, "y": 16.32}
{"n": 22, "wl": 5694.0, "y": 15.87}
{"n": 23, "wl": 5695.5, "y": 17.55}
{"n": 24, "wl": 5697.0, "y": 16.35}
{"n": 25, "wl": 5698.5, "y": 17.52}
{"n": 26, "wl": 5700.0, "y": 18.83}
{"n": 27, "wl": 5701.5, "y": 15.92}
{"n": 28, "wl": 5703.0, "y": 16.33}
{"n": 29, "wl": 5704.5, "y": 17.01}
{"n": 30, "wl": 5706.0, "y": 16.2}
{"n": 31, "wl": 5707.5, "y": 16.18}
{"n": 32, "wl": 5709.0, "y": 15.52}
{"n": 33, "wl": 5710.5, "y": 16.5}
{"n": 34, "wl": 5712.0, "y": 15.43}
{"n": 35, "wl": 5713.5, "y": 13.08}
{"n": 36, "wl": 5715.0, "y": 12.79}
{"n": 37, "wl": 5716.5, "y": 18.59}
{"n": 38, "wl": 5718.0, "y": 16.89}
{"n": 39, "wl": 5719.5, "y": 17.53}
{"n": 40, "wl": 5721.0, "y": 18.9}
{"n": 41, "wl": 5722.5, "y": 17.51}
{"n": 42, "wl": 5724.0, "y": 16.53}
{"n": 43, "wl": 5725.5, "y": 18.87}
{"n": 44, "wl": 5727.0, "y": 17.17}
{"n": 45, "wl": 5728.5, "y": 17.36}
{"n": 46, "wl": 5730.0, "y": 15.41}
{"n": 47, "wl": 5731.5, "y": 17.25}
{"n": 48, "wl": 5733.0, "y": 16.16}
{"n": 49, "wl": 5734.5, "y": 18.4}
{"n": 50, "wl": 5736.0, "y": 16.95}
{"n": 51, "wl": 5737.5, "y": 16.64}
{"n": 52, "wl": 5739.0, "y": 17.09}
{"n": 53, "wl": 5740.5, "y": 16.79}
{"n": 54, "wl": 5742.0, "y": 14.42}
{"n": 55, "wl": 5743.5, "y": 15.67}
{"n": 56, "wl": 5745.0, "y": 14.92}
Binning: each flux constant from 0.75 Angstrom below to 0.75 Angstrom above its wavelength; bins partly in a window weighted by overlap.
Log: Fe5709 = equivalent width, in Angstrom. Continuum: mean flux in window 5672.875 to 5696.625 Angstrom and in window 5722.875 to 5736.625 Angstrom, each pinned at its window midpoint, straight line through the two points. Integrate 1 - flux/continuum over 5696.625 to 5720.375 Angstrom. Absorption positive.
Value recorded 0.88 Angstrom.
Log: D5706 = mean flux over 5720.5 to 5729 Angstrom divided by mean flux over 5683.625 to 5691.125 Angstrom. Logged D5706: 1.1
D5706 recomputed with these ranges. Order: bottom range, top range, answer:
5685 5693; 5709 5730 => 1.03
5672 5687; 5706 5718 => 0.93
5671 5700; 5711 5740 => 1.00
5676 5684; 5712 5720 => 0.89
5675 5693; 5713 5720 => 0.94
